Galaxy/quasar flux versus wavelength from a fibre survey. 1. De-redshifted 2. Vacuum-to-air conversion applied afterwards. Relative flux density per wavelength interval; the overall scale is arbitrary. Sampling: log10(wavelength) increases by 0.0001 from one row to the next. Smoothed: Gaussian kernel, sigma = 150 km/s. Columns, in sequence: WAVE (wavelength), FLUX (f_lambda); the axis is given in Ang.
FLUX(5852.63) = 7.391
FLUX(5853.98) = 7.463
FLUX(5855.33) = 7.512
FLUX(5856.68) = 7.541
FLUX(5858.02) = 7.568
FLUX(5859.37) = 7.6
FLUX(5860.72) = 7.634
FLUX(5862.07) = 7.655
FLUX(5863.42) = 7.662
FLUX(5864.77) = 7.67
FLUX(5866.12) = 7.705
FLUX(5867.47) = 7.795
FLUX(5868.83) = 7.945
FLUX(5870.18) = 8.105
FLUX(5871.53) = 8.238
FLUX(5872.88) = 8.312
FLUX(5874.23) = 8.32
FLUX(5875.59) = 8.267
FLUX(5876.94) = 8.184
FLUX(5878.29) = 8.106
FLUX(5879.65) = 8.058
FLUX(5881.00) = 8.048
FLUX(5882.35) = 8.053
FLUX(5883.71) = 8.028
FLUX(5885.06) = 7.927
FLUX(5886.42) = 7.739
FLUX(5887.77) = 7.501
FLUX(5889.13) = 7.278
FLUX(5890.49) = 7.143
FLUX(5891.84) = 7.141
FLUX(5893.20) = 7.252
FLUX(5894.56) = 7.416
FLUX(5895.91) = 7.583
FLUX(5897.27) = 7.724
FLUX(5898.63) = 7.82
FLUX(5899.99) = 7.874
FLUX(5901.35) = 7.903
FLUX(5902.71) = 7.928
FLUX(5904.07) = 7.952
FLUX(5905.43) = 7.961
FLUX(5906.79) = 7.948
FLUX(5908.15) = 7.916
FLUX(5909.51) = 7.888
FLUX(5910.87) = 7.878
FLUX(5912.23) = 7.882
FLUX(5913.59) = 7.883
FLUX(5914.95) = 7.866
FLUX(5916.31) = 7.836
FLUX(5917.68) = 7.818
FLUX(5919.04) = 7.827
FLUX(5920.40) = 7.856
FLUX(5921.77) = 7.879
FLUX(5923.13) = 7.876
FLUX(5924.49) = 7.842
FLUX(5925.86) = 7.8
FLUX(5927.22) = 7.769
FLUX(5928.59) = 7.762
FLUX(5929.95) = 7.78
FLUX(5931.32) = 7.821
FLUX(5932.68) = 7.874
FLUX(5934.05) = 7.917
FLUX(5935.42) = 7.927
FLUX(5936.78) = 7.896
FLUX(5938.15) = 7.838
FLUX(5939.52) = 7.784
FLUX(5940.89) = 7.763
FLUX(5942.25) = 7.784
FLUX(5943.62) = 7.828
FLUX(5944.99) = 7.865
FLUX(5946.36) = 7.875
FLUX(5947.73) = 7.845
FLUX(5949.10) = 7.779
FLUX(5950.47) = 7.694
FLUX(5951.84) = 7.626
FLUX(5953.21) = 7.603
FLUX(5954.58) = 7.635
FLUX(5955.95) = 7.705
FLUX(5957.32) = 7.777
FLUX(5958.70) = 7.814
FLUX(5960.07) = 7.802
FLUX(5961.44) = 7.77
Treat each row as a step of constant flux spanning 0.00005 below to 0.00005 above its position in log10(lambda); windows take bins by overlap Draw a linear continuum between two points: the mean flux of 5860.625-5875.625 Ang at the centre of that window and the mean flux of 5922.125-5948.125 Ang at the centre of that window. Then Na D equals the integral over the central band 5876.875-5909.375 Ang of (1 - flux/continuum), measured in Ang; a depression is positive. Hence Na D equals 0.6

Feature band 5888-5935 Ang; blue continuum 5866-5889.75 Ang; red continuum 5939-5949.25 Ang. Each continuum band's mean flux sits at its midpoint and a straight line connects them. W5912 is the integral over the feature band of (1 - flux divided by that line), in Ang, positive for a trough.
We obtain 0.8 Ang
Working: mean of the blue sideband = 7.99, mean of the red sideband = 7.82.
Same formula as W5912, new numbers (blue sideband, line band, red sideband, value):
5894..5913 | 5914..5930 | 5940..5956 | -0.1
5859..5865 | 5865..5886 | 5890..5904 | -1.2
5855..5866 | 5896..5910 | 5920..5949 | -0.2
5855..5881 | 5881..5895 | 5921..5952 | 0.5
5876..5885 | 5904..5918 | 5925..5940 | 0.1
